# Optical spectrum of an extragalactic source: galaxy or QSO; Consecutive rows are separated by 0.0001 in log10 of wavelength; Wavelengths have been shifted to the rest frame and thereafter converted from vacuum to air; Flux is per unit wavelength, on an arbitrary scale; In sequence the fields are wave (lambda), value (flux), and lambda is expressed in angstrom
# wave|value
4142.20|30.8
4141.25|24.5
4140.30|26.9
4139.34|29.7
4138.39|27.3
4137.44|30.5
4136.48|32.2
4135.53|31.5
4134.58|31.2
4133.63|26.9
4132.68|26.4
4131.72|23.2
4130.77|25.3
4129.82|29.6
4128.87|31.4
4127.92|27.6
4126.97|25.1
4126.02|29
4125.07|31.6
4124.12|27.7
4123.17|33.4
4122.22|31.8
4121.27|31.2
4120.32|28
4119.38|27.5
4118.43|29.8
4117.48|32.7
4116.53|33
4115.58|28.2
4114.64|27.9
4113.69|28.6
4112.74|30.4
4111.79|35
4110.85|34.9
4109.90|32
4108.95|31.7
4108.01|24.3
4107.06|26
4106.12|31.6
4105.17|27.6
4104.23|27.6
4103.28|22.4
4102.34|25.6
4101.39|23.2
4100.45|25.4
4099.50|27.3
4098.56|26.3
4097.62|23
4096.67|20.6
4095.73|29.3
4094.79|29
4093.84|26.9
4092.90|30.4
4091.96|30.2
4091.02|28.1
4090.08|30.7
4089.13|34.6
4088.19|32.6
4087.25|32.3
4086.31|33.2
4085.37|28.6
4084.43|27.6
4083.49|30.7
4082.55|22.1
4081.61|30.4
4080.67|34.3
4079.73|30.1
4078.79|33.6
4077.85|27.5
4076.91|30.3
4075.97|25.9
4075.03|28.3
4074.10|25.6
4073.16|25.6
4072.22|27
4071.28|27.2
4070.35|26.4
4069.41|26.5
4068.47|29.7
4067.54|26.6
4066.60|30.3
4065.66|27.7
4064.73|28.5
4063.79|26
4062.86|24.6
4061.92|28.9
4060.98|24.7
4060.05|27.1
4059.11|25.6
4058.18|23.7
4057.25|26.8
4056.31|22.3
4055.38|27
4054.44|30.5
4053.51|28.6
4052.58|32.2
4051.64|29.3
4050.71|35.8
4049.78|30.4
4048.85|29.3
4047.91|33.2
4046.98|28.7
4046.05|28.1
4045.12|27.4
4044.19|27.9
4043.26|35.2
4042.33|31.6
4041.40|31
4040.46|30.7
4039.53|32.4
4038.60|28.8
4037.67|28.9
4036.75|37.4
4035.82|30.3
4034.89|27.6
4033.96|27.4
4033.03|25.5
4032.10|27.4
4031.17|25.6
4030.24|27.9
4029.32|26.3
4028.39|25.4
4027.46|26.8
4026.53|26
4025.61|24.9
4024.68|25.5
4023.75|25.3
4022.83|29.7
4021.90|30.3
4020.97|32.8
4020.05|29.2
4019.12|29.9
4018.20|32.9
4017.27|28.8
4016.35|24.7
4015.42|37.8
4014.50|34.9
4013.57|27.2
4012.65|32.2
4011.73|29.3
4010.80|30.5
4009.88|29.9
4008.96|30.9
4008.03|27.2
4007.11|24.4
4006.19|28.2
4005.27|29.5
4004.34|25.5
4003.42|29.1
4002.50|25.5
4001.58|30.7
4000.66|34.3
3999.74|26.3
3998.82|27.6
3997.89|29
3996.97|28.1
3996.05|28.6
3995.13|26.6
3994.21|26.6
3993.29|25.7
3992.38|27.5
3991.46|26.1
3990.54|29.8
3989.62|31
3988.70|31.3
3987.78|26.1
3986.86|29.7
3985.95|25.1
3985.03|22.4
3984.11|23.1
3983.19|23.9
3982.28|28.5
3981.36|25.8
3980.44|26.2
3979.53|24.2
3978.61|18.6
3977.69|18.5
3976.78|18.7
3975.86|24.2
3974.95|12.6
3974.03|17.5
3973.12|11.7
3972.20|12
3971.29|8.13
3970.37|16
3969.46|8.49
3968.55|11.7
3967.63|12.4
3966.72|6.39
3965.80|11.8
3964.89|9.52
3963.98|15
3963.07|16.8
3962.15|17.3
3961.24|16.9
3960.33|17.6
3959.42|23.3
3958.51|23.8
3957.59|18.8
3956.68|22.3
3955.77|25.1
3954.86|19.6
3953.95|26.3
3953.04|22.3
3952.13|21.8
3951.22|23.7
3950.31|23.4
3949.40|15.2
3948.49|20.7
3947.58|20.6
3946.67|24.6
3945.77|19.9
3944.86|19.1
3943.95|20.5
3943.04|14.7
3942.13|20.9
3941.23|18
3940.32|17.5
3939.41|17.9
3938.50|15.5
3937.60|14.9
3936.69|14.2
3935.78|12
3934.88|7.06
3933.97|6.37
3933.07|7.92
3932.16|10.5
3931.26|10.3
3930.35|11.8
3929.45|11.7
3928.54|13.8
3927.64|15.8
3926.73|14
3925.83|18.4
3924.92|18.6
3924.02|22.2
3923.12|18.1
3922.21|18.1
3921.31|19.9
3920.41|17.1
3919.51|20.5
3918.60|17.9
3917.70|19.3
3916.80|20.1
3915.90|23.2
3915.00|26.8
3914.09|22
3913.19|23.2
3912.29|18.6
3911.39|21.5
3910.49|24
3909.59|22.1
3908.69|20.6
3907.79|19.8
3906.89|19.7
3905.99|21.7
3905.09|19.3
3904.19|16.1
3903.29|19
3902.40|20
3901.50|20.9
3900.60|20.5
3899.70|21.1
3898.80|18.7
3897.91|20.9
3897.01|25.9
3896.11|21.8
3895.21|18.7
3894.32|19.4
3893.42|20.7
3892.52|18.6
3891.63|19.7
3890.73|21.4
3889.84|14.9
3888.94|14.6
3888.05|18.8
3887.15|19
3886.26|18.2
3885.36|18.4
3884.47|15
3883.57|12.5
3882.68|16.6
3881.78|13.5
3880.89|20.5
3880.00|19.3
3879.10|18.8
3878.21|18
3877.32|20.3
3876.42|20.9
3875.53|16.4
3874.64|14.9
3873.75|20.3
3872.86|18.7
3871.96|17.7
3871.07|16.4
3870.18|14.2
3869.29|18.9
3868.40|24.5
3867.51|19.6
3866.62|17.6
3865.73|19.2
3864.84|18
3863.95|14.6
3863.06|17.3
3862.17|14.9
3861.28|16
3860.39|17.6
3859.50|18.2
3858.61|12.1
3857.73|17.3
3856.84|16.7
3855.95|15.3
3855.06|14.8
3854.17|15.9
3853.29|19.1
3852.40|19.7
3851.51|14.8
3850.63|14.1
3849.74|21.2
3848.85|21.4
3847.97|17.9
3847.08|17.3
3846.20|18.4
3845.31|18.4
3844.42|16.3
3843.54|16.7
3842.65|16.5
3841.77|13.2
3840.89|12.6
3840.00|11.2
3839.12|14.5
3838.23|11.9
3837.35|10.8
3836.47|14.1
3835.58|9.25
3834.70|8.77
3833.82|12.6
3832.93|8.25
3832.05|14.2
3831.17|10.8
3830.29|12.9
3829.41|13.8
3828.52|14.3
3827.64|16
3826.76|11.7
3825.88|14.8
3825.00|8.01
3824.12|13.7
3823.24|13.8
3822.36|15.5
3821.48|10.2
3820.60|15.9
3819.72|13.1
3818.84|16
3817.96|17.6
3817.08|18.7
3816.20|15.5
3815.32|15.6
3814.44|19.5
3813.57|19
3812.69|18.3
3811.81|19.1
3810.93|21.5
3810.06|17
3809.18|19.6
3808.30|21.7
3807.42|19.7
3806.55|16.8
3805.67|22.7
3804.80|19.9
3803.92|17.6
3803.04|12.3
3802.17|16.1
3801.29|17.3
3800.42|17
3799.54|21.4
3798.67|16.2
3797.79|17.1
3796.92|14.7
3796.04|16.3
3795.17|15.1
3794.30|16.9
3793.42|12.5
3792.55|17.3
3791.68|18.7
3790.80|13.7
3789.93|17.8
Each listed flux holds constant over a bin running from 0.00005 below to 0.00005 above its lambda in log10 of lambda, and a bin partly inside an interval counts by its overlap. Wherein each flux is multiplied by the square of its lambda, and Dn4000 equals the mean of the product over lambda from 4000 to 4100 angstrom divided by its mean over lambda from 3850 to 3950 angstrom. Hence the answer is 1.7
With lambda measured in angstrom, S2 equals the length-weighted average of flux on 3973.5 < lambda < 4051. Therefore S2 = 27.9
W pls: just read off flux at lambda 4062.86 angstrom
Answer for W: 24.6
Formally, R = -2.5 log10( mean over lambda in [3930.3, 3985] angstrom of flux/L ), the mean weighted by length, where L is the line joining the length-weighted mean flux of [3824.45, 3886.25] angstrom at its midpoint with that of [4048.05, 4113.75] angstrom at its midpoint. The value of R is 0.23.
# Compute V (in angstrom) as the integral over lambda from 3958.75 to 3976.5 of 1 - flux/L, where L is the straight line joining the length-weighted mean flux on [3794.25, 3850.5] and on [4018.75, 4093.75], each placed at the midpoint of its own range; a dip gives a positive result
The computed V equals 7.0 angstrom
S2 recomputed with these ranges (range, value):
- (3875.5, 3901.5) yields 18.8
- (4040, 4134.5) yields 28.7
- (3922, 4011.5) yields 20.5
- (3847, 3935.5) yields 17.9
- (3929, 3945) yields 13.8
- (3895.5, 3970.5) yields 18.1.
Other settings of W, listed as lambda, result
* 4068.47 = 29.7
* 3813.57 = 19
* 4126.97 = 25.1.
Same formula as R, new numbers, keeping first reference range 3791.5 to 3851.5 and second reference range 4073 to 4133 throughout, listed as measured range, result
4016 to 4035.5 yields -0.101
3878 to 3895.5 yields 0.054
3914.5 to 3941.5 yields 0.276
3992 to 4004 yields -0.176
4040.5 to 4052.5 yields -0.173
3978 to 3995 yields -0.121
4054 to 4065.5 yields 0.019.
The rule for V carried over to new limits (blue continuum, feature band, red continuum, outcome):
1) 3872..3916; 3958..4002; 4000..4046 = 7.73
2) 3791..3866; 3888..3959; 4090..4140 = 4.31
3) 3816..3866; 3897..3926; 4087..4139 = -2.93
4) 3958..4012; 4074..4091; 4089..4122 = -1.55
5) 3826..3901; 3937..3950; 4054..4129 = 1.42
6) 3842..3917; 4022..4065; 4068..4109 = -3.85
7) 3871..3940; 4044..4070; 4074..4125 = -1.47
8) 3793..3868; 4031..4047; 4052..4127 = -2.22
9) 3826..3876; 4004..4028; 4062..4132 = -4.59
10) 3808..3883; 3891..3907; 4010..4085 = -0.59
